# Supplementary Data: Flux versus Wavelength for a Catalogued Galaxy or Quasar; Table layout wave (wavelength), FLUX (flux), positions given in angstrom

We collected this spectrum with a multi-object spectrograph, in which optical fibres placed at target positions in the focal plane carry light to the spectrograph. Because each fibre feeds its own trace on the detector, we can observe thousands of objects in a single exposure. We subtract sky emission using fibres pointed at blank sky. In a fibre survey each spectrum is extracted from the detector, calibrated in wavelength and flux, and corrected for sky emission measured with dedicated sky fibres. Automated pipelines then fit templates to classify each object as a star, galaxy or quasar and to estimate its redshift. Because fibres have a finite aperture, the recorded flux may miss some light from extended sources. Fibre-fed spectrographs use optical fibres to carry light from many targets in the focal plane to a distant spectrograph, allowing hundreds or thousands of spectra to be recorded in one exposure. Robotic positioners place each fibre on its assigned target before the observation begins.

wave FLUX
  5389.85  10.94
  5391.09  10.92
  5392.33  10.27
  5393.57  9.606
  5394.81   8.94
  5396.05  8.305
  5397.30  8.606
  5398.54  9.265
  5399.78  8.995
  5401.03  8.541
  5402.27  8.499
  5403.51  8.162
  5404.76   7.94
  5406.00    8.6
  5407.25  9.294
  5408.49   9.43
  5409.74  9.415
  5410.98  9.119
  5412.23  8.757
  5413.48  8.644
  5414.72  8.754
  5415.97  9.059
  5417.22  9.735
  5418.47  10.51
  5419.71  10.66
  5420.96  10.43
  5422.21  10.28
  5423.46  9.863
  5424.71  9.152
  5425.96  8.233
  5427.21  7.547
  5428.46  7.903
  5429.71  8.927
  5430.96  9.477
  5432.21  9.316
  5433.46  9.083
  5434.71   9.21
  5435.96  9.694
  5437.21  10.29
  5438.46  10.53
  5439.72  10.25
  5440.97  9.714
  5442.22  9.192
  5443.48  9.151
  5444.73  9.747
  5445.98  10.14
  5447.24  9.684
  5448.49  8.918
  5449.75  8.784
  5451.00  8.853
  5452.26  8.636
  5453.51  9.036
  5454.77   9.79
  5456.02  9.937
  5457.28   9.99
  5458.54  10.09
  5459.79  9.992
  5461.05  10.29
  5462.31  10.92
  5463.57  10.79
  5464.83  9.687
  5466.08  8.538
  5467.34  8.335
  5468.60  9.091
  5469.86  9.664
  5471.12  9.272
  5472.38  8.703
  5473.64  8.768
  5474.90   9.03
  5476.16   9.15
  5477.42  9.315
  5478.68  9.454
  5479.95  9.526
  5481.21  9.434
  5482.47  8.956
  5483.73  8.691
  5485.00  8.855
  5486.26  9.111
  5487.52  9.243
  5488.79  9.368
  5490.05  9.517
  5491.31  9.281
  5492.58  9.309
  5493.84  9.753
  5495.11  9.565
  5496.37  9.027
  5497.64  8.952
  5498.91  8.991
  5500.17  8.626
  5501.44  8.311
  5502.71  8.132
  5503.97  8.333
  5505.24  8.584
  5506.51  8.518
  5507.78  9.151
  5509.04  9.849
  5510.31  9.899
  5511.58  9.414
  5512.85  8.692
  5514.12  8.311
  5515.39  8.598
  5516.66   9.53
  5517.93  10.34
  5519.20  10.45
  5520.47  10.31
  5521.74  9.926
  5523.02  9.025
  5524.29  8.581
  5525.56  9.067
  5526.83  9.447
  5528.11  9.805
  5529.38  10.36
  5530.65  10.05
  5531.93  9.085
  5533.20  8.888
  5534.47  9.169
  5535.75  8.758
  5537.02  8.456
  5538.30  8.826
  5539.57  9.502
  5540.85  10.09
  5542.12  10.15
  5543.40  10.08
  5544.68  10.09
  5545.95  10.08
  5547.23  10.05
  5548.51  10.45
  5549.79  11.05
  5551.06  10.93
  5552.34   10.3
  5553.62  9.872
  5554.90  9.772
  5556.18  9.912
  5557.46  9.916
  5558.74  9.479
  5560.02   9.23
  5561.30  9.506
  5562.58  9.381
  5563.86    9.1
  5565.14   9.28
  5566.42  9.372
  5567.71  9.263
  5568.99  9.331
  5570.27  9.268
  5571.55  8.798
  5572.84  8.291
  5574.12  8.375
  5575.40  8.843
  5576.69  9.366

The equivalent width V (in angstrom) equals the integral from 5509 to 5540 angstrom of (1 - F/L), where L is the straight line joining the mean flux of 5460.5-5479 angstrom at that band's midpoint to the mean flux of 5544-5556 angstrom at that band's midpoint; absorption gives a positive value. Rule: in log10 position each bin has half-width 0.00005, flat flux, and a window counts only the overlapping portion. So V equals 1.9 angstrom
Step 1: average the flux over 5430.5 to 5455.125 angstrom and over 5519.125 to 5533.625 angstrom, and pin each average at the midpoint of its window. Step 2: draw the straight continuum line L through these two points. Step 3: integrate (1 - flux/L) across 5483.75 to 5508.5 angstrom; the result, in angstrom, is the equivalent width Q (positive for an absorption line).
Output 1.4 angstrom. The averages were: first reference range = 9.47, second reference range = 9.56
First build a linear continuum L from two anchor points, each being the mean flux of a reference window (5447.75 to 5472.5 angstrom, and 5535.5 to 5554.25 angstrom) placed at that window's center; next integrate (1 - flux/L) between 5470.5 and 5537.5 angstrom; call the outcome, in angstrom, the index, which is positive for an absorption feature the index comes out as 3.7 angstrom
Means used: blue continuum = 9.48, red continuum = 9.94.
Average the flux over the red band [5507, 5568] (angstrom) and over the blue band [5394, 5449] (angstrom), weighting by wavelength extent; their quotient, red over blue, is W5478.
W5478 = 1.04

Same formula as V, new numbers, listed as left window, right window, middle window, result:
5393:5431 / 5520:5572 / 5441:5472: -0.96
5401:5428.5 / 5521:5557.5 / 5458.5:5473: -0.38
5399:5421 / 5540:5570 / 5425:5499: 0.29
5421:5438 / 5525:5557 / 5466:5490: 0.90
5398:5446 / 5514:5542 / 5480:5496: 0.17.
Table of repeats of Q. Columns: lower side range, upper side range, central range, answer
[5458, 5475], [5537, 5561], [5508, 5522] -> 0.3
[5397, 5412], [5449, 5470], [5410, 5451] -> -1.0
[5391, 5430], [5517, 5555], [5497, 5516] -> 1.6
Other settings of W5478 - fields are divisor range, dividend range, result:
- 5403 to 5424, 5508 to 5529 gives 1.01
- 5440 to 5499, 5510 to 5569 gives 1.02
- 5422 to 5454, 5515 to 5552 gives 1.05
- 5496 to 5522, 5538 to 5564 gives 1.09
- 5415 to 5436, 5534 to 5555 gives 1.06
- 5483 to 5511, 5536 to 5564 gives 1.09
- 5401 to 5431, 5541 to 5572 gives 1.08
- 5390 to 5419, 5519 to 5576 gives 1.05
